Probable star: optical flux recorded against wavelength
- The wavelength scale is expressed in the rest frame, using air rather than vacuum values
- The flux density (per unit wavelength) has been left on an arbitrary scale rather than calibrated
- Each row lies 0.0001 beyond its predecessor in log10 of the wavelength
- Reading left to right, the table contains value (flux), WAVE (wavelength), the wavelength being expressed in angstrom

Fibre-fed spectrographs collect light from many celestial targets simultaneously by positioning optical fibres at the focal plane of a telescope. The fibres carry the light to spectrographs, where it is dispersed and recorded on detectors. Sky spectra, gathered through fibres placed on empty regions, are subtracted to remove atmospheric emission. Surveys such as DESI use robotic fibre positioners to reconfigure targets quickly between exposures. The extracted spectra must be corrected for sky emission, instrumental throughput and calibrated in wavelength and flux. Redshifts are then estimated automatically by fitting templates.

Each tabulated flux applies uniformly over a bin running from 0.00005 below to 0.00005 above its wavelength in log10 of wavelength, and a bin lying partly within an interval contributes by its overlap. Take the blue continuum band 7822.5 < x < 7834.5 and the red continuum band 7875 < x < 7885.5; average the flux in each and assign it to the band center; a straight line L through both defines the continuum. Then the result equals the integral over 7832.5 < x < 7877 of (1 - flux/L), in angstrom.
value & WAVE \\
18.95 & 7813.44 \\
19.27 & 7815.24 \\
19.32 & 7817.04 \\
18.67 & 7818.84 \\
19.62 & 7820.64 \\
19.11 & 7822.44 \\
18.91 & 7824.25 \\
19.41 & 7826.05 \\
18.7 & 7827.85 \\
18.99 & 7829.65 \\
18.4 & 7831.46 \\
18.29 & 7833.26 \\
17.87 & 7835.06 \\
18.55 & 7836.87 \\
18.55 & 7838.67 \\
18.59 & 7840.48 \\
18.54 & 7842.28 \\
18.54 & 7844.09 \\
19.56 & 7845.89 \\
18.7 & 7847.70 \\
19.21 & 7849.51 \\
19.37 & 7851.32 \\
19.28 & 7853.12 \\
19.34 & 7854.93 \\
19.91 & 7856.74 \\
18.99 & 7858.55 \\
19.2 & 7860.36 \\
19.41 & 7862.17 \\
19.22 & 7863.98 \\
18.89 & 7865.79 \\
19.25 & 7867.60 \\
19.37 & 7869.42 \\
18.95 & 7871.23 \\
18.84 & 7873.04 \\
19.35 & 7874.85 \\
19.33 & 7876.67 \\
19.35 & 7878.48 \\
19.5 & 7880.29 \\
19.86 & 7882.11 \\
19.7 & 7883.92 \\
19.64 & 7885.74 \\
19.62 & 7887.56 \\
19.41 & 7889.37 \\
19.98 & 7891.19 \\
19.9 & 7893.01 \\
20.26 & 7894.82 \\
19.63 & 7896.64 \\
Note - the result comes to 0.4 angstrom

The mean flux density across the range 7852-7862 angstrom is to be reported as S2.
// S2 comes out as 19.4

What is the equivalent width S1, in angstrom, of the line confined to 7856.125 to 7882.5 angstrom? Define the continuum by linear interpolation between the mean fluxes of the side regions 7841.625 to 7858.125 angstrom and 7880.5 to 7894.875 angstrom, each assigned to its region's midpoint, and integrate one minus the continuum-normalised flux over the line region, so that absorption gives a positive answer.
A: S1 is 0.3 angstrom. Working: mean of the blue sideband 19.2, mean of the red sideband 19.8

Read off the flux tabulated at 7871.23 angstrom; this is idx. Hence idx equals 18.95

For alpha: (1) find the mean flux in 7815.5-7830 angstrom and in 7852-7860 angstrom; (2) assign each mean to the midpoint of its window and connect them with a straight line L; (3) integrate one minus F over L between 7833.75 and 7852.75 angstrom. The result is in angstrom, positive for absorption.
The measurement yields 0.51 angstrom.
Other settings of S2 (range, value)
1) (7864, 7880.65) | 19.2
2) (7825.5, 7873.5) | 19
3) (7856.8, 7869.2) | 19.2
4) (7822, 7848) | 18.7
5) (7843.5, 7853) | 19.1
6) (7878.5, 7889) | 19.6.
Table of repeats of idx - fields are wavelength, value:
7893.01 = 19.9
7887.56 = 19.62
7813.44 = 18.95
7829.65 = 18.99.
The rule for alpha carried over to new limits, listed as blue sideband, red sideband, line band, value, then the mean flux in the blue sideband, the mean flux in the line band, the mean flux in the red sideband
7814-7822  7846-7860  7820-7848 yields 0.7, 19.2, 18.8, 19.3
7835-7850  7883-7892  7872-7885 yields 0.0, 18.7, 19.4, 19.7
